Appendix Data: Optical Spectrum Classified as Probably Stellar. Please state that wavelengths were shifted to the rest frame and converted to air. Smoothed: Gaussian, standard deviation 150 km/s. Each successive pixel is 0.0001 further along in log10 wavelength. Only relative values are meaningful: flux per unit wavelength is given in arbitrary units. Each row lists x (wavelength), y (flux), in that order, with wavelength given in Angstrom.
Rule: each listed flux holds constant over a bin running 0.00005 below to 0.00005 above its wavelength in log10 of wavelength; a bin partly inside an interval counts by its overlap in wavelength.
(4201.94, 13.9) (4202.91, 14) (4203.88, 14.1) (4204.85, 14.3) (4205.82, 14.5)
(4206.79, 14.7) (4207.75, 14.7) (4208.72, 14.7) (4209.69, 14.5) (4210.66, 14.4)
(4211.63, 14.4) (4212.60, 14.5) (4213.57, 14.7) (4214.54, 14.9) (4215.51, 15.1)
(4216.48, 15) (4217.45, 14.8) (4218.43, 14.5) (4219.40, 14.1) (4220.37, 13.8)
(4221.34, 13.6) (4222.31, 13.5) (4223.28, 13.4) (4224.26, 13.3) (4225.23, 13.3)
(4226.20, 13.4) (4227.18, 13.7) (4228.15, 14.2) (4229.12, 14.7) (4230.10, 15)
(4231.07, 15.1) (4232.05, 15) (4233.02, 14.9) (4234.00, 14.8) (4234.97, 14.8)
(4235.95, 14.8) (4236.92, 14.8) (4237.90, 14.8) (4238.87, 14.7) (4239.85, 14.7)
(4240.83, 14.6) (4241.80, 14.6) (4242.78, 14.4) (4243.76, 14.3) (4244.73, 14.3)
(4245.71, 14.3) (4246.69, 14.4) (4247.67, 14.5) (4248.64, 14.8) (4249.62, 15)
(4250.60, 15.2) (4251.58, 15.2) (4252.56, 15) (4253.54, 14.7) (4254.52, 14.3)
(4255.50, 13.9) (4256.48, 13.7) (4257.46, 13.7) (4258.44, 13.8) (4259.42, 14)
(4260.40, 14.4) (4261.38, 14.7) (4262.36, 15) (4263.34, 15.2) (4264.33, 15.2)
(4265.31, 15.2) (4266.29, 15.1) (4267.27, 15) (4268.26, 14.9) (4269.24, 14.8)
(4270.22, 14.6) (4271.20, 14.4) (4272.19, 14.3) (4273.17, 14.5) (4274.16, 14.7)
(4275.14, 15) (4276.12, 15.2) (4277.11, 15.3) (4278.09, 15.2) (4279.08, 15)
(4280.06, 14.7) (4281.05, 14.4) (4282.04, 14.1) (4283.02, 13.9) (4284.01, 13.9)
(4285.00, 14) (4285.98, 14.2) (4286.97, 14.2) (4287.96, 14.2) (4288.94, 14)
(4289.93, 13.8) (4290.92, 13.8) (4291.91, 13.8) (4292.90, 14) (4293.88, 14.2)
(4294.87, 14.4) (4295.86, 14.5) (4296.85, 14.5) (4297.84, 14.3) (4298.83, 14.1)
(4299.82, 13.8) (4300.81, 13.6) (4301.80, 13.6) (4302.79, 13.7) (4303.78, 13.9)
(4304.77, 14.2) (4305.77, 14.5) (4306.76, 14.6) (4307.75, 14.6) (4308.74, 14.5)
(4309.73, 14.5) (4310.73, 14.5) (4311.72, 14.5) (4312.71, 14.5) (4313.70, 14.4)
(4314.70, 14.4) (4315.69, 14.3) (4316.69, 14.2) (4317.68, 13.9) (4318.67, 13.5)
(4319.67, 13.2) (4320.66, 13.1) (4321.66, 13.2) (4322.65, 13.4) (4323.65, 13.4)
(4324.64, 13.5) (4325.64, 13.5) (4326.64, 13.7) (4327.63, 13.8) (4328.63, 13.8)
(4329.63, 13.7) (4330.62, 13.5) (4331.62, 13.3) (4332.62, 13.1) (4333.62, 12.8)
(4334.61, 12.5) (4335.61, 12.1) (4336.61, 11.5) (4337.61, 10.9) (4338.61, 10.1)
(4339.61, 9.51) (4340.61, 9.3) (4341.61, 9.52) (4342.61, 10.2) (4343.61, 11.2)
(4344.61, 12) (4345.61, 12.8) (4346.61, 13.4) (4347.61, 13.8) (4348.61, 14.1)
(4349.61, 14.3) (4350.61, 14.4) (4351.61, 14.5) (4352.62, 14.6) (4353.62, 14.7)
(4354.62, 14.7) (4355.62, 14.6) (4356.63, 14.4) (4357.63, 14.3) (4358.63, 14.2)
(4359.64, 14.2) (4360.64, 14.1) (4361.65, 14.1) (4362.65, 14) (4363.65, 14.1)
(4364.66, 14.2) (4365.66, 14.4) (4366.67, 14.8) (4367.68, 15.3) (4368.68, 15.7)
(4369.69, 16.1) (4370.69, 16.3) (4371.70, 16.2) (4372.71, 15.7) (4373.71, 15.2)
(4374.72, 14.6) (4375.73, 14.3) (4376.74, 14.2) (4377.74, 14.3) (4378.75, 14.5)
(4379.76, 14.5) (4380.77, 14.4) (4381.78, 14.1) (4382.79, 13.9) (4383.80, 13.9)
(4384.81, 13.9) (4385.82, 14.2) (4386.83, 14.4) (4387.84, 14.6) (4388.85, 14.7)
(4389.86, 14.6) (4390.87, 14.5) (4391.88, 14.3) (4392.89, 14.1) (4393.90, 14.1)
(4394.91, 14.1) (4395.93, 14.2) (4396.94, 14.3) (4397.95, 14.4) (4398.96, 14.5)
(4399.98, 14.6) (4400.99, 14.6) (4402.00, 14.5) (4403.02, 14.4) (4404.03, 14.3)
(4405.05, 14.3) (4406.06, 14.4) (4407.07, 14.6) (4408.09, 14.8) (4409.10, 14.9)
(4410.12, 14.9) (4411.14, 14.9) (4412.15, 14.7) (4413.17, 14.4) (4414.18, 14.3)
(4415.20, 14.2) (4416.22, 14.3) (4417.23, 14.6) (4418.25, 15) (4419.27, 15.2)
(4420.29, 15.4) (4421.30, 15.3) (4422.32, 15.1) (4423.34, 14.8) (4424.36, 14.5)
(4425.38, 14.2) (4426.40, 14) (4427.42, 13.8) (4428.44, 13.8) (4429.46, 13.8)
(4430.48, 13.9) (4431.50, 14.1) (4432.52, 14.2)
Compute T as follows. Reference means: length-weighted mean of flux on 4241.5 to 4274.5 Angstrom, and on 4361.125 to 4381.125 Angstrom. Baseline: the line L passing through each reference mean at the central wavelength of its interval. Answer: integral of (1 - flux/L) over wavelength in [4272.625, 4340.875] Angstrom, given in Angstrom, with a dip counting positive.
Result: 4.4 Angstrom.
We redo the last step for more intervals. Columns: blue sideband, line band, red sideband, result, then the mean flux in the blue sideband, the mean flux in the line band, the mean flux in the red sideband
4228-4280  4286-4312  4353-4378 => 1.0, 14.7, 14.2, 14.8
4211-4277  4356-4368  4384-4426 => 0.2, 14.5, 14.3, 14.5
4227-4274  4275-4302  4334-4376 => 0.0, 14.6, 14.3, 13.6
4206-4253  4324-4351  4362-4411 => 3.9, 14.5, 12.5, 14.6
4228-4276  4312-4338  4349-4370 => 2.2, 14.7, 13.4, 14.5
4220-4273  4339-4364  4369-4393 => 2.4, 14.5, 13.2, 14.7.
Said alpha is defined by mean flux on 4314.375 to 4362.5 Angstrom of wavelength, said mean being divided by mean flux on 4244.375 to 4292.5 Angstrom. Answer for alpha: 0.91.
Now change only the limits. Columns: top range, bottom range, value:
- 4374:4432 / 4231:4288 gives 0.99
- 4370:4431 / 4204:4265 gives 1.00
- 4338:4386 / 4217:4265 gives 0.96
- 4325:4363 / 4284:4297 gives 0.92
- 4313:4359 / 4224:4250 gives 0.90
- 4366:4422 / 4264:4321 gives 1.02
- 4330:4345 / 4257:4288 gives 0.78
